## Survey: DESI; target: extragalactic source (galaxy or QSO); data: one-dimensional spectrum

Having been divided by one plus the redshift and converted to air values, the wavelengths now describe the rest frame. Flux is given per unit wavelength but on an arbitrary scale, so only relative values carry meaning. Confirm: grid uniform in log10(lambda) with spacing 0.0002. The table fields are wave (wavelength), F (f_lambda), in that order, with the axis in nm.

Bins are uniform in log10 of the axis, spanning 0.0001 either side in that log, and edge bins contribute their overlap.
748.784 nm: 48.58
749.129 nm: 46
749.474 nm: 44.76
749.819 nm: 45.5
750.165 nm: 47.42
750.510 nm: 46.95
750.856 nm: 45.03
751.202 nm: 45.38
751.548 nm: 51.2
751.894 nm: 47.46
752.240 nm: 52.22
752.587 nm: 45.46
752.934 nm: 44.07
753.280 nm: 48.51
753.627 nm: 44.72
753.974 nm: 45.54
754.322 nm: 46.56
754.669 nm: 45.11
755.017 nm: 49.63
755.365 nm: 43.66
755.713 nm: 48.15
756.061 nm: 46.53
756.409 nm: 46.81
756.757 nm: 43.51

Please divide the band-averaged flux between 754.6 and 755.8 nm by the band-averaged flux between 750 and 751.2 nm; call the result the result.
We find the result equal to 1.01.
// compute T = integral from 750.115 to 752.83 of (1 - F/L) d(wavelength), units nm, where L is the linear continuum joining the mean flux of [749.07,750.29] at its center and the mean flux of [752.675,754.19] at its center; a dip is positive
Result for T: -0.11 nm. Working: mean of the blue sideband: 45.8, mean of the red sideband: 45.7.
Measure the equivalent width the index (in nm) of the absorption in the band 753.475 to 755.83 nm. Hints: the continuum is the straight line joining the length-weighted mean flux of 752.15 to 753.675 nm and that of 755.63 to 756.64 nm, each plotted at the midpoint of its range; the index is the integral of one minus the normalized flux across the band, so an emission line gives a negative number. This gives 0.04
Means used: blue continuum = 46.9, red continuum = 46.9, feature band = 46.1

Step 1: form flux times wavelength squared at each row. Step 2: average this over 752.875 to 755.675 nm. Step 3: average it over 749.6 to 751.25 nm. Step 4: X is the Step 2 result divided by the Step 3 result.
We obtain 1.0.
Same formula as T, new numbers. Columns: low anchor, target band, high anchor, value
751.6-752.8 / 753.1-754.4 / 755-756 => 0.04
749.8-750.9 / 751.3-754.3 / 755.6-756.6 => -0.04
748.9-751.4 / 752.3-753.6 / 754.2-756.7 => 0.00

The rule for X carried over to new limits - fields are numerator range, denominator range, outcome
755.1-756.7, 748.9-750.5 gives 1.02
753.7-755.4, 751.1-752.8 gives 0.96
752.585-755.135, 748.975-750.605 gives 1.01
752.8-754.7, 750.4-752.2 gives 0.97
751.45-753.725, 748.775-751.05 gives 1.04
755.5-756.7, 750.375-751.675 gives 1.01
